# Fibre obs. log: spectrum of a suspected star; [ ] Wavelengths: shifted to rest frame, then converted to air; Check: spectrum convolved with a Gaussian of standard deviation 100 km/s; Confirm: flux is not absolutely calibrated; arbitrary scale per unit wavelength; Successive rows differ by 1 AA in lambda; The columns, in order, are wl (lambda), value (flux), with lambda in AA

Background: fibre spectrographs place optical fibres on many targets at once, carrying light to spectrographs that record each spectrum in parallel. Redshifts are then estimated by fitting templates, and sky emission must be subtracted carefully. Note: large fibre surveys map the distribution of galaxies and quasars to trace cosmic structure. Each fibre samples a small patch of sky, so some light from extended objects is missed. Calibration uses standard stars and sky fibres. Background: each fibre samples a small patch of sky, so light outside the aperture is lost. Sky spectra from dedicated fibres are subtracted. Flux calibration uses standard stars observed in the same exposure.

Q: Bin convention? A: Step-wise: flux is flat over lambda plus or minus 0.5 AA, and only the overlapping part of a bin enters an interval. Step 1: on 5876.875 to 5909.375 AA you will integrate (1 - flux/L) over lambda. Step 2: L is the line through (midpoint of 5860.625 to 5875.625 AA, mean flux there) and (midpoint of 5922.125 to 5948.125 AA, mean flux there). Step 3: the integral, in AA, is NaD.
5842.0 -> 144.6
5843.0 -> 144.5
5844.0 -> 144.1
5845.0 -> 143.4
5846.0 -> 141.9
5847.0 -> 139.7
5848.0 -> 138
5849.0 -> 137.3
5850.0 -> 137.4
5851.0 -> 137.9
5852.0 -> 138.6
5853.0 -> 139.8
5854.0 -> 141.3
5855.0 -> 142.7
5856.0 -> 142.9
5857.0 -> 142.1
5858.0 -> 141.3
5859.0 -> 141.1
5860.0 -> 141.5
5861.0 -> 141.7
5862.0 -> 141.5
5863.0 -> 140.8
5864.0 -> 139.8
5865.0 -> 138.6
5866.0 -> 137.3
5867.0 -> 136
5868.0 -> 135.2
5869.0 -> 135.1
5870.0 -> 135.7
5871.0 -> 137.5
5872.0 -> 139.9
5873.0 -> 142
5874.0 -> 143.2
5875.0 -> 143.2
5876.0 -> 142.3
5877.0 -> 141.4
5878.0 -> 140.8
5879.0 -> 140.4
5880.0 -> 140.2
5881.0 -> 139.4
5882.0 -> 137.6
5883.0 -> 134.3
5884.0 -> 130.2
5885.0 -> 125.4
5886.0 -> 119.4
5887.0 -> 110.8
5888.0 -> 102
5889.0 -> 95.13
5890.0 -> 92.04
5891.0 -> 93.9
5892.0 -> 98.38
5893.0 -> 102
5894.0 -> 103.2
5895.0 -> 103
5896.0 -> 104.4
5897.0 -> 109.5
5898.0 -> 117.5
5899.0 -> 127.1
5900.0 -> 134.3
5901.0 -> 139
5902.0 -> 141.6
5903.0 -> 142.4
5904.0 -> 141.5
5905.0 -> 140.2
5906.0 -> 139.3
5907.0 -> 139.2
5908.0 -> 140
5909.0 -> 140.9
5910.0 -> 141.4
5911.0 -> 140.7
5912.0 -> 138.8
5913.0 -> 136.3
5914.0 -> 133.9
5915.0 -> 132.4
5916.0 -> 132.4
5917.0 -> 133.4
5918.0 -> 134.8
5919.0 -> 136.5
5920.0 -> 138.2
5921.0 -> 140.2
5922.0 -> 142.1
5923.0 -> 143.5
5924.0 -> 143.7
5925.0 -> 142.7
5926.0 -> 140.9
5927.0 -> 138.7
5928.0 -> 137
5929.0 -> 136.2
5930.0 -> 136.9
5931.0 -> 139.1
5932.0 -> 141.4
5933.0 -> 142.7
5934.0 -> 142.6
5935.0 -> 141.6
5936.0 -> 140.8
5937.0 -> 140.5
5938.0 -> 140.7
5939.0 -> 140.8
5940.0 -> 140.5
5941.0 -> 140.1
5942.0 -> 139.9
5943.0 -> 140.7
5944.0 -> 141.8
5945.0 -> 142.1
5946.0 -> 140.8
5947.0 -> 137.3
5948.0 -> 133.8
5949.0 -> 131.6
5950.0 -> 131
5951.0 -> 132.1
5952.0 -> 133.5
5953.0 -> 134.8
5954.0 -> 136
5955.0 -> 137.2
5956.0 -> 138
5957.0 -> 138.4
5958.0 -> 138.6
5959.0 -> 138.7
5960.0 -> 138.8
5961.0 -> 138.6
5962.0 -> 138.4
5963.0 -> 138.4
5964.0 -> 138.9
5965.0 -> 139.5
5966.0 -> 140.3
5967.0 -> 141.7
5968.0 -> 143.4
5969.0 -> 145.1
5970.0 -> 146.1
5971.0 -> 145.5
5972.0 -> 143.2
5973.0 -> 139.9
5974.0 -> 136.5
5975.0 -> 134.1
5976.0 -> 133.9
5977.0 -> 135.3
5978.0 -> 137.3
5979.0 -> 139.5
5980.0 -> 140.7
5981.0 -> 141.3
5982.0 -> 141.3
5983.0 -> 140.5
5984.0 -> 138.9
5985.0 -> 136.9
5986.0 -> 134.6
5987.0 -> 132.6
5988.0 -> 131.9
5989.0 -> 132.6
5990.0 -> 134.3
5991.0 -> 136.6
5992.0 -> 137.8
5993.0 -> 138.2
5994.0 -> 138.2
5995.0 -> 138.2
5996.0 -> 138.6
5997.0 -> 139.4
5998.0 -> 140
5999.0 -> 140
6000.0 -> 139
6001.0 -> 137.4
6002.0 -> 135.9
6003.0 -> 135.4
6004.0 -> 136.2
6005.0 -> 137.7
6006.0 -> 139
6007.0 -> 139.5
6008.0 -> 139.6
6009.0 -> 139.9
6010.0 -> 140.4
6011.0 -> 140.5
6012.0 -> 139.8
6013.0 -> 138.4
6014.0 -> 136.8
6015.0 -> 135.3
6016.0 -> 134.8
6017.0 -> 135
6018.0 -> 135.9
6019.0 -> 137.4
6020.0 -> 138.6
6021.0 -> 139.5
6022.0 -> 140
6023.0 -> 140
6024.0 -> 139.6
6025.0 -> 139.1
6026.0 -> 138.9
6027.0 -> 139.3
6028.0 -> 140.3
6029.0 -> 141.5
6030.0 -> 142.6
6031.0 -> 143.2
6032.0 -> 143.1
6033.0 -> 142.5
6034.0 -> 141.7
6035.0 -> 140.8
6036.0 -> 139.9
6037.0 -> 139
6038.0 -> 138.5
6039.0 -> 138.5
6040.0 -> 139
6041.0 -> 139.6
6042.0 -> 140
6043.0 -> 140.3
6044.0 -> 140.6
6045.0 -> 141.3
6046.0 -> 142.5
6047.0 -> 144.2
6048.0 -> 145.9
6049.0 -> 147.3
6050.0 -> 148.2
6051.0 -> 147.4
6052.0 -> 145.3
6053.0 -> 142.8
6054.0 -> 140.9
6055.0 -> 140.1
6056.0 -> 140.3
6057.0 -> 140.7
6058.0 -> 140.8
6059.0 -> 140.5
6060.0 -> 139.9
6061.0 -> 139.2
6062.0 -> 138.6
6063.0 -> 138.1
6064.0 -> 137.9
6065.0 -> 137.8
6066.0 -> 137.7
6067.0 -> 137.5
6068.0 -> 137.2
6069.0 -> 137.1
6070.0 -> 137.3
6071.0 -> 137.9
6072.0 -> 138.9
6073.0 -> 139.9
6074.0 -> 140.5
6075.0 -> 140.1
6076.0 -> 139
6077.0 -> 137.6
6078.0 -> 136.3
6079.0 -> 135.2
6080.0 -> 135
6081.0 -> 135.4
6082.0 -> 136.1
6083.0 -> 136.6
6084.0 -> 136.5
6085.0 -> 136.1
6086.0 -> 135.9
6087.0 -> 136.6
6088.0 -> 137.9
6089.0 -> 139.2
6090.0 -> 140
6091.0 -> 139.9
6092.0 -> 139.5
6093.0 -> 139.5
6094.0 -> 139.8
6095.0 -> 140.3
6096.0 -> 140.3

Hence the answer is 3.6 AA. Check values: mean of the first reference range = 139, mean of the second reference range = 140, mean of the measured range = 124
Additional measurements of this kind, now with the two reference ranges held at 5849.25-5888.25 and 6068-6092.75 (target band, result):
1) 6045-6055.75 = -0.5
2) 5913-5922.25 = 0.1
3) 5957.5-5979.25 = -0.4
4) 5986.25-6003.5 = 0.1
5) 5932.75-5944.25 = -0.3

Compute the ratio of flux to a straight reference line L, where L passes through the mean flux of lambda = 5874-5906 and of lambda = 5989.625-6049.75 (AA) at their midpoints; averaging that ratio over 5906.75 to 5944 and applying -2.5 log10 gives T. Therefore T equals -0.09 mag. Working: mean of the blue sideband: 124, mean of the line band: 139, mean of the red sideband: 139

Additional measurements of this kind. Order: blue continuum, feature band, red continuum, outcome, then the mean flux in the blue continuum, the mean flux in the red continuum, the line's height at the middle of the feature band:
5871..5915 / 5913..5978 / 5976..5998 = -0.04 mag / 128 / 137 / 133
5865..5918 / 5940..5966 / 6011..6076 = -0.03 mag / 129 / 140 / 134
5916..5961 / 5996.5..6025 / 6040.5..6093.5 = 0.01 mag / 139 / 140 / 139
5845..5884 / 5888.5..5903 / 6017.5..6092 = 0.23 mag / 140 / 140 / 140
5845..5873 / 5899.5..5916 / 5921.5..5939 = 0.01 mag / 139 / 141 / 140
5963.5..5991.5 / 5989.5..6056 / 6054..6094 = -0.01 mag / 139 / 138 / 138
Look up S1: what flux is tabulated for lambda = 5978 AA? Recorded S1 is 137.3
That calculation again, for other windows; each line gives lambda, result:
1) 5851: 137.9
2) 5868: 135.2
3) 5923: 143.5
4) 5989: 132.6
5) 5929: 136.2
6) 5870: 135.7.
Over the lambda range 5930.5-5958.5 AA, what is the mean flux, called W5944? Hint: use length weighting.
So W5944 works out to 139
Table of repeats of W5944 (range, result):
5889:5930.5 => 130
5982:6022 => 138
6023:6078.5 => 140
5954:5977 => 140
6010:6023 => 138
